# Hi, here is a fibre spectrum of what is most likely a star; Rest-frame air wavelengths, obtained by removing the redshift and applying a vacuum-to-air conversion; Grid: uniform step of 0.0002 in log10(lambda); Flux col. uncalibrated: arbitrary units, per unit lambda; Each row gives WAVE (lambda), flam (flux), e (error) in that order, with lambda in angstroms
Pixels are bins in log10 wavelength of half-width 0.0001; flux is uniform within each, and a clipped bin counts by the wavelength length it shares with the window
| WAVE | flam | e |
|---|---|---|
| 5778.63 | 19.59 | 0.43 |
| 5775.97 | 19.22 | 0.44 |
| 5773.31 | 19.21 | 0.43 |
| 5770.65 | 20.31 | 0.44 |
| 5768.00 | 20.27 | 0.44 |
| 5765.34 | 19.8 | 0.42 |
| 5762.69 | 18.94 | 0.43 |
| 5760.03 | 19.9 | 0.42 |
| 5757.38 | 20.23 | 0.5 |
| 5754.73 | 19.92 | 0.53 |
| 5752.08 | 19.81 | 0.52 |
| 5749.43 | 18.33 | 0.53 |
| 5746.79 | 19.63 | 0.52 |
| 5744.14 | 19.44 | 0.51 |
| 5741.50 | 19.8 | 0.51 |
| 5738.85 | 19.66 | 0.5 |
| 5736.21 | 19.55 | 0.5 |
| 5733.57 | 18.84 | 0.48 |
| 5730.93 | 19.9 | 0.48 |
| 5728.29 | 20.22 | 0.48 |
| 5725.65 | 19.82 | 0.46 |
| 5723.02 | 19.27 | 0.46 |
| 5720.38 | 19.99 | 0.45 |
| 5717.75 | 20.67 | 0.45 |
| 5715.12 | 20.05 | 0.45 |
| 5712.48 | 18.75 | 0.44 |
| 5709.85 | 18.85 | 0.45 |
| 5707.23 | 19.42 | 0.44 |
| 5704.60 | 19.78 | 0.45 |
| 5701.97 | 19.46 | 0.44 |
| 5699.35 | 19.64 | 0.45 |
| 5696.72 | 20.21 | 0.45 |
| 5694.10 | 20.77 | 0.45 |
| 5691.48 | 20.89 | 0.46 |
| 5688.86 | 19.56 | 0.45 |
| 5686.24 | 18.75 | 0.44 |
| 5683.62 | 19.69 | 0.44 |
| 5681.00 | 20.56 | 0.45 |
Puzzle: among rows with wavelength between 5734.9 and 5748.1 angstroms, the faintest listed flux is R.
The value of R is 19.44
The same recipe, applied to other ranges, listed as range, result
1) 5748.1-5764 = 18.33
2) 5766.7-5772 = 20.27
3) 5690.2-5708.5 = 19.42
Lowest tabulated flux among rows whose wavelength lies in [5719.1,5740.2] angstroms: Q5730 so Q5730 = 18.84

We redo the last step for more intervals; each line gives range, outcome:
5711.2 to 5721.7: 18.75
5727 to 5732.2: 19.9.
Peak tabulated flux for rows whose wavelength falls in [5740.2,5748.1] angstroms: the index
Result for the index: 19.8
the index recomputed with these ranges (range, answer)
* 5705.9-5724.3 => 20.67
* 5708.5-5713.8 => 18.85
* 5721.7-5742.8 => 20.22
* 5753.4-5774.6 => 20.31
